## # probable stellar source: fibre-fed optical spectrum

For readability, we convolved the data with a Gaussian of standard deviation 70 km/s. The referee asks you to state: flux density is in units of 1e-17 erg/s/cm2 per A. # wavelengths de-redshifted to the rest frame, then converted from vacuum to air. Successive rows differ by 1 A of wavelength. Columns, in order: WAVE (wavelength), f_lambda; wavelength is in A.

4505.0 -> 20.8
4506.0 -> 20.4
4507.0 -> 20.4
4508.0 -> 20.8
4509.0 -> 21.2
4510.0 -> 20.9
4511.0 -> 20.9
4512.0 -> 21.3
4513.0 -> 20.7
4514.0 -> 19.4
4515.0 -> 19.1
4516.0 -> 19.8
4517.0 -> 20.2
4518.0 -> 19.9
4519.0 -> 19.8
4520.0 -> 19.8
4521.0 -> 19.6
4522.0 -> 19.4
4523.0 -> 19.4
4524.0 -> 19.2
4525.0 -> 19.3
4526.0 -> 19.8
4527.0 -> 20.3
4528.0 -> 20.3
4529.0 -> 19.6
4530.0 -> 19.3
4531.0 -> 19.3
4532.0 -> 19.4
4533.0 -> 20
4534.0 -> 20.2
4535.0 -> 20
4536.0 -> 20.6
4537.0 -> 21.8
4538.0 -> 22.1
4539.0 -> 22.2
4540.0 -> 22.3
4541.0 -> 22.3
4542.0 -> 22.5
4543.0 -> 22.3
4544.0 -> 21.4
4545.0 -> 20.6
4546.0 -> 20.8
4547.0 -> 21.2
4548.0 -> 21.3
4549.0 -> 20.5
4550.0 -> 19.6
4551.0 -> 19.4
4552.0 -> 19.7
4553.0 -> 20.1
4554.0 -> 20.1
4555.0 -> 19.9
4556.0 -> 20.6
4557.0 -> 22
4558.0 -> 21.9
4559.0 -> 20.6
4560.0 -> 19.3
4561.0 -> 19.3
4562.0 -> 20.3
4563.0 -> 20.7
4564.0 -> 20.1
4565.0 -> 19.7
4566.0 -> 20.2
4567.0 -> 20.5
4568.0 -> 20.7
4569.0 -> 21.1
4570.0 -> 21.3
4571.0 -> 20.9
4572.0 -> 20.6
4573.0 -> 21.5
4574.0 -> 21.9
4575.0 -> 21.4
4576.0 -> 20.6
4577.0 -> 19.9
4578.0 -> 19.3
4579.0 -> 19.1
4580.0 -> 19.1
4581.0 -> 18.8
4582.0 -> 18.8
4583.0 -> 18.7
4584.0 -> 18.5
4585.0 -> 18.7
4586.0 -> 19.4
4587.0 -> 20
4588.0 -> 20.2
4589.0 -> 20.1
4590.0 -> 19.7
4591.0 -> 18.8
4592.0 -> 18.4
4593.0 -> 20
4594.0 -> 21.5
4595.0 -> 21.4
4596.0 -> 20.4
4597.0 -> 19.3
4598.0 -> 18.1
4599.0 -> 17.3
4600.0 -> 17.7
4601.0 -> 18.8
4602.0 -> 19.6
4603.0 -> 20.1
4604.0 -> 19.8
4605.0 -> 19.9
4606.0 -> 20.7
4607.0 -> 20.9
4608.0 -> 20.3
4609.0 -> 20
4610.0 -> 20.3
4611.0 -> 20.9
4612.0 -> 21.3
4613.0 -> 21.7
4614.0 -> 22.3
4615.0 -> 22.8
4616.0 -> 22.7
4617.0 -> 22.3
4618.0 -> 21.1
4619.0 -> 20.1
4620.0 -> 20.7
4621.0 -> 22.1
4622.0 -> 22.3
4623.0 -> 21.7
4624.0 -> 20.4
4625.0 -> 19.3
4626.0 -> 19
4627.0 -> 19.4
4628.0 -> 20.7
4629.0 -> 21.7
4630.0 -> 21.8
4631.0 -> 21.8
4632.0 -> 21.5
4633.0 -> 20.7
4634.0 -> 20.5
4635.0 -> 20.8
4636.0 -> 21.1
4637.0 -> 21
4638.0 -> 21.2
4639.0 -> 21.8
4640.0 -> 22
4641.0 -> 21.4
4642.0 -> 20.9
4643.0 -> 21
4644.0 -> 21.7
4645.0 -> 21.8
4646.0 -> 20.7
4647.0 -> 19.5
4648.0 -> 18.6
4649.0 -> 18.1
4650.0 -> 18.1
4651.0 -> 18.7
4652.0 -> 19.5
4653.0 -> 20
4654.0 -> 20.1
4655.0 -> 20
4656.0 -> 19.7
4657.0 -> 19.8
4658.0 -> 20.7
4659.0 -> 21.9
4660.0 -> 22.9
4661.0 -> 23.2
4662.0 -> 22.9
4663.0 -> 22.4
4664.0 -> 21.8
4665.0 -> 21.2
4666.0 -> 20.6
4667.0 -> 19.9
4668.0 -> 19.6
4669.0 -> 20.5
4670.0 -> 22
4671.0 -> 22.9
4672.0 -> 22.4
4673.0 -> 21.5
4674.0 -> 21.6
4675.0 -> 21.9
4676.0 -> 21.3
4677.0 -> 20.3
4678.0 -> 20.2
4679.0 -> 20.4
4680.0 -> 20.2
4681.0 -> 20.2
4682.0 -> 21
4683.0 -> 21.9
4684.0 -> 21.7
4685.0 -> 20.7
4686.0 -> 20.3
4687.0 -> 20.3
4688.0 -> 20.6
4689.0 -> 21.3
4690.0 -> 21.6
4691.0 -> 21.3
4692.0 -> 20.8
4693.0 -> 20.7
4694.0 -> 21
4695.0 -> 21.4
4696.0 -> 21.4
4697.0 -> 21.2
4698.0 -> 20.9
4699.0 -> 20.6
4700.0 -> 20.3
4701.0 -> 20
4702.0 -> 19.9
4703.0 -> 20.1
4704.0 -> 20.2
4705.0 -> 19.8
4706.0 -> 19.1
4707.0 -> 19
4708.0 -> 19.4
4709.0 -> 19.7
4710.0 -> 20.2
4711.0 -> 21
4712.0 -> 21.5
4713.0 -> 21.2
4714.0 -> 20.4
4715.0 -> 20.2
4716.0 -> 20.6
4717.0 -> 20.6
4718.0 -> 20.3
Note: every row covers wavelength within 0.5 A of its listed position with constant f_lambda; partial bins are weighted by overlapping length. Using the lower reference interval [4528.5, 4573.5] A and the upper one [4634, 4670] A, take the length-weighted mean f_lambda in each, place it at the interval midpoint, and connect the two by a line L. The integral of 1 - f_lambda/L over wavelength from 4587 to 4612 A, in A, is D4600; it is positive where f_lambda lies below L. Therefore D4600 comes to 1.1 A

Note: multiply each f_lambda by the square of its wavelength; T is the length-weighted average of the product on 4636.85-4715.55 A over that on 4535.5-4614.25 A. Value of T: 1.07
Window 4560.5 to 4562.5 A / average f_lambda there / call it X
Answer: 19.8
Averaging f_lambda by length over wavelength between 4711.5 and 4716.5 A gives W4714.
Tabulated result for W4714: 20.8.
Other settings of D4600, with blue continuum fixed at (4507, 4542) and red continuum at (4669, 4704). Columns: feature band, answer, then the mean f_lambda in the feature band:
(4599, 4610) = 0.5 A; 19.7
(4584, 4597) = 0.5 A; 19.8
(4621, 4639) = -0.2 A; 20.9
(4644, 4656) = 0.7 A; 19.7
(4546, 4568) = 0.1 A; 20.4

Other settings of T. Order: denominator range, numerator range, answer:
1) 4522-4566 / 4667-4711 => 1.08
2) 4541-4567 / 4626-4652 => 1.04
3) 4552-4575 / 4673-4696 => 1.07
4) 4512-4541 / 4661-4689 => 1.12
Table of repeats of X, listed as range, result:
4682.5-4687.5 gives 21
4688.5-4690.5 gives 21.5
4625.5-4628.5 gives 19.7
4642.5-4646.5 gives 21.3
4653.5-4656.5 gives 19.9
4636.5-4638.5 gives 21.1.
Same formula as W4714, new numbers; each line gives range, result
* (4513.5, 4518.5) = 19.7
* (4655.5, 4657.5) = 19.8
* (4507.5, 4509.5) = 21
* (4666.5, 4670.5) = 20.5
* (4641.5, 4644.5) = 21.2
